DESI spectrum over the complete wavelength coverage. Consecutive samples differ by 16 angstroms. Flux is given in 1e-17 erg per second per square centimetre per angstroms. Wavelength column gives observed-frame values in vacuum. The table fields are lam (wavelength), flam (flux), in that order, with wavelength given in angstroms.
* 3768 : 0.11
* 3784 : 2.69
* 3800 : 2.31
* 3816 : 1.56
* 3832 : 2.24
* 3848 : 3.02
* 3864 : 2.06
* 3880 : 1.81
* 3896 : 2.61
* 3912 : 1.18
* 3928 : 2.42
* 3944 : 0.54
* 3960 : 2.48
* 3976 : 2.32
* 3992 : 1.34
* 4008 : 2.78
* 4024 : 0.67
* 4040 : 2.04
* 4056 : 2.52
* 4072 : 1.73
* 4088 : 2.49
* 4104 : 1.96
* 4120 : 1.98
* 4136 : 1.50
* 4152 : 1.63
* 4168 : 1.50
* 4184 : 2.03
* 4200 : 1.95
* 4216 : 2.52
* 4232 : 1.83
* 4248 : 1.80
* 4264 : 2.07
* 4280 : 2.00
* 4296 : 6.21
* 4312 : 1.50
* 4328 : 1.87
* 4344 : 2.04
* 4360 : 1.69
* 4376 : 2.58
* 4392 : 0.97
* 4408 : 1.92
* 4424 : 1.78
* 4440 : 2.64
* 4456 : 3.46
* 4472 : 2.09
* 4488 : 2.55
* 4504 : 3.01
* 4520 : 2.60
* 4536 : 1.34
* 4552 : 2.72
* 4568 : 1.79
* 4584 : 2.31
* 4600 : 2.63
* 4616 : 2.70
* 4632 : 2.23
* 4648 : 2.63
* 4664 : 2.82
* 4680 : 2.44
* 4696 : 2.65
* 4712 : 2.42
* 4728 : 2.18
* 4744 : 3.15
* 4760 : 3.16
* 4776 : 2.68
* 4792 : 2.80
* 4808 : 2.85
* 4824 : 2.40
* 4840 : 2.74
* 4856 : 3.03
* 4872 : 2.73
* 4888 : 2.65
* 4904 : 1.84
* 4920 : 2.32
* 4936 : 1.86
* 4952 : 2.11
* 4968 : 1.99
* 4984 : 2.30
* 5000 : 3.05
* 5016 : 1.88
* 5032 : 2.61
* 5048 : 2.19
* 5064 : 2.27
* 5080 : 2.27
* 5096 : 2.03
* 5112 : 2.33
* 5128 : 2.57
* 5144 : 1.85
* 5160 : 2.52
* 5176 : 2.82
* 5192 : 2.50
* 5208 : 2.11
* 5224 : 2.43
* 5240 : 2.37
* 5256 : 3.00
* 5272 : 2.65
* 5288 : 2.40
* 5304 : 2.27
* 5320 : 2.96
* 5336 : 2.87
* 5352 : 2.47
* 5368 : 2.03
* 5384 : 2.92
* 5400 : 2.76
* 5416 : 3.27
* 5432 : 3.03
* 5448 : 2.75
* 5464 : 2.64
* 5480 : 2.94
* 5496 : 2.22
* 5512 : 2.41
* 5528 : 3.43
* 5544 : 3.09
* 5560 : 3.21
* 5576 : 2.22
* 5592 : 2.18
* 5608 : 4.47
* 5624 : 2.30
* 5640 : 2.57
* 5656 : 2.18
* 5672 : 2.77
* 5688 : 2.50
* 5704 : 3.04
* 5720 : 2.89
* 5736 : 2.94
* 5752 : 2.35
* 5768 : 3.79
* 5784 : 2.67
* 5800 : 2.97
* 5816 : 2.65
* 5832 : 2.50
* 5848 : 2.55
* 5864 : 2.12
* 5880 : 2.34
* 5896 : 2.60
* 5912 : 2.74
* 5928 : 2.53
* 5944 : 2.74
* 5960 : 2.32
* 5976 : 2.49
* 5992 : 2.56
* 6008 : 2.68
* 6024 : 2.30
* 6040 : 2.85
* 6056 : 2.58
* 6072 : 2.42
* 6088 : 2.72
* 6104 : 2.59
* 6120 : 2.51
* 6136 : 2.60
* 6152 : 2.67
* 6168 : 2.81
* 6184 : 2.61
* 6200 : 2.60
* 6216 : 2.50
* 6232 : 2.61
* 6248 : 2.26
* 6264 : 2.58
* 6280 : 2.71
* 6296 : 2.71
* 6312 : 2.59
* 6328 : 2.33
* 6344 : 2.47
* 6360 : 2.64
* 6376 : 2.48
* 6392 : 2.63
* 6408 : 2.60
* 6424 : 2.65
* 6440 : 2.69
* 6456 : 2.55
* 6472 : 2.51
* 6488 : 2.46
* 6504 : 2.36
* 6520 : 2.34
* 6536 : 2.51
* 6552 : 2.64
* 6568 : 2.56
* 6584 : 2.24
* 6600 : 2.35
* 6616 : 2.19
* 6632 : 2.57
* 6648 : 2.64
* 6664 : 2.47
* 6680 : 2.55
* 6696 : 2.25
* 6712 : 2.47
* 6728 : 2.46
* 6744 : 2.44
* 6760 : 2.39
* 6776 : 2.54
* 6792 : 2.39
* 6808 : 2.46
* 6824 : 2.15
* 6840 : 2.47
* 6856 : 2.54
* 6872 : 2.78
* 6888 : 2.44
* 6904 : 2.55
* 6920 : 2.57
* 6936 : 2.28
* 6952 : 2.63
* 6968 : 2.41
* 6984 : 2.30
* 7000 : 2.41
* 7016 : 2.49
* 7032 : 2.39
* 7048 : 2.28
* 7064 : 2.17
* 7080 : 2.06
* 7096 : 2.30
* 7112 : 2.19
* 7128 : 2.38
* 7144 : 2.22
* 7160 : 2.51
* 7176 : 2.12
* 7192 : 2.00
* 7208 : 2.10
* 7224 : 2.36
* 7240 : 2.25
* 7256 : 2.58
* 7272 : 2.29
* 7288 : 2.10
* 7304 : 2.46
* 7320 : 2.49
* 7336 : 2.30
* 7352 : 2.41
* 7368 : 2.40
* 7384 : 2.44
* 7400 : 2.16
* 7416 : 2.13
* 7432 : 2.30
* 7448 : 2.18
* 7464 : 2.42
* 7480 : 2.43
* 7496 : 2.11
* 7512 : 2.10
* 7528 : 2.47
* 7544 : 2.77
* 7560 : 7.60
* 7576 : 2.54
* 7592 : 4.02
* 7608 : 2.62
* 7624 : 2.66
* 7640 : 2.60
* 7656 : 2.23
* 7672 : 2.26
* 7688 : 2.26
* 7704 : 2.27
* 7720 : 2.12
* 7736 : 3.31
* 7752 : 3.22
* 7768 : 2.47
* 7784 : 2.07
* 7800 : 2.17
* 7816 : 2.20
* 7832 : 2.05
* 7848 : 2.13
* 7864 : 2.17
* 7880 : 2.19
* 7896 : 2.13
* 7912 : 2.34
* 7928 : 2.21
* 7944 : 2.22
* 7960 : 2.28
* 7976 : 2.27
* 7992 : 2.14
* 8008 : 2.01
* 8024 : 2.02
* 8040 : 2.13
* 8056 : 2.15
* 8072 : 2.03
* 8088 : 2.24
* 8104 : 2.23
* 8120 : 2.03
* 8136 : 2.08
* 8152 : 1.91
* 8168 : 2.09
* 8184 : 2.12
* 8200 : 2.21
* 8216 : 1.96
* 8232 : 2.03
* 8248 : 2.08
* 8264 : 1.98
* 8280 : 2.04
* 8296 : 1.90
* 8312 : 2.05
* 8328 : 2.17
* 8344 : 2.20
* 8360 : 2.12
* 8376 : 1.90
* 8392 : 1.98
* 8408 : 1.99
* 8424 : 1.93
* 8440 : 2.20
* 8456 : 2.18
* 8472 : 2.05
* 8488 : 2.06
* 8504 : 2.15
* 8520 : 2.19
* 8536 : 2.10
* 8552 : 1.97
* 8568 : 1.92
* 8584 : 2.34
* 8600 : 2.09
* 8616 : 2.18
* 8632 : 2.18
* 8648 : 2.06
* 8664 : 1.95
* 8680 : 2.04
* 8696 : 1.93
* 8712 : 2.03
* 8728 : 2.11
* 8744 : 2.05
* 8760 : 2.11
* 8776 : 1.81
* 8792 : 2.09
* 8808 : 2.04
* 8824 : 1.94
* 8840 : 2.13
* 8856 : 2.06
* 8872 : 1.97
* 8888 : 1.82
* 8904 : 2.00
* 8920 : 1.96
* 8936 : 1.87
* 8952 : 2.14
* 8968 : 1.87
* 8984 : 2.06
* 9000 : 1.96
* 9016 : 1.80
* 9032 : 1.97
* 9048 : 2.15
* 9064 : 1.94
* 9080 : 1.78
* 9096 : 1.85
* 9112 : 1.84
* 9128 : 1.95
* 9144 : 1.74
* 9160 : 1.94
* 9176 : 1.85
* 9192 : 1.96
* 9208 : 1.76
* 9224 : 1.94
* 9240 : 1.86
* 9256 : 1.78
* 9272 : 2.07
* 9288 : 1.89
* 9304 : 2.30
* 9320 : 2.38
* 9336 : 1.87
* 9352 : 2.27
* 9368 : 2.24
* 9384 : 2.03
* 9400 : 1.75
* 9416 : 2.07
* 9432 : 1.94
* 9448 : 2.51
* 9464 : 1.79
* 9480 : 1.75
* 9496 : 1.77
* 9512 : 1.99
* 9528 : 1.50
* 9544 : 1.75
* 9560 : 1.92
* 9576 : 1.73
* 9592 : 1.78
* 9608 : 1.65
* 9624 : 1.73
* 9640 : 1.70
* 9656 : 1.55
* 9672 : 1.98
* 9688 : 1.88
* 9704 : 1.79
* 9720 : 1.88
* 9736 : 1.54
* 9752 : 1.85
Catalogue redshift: 0.152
